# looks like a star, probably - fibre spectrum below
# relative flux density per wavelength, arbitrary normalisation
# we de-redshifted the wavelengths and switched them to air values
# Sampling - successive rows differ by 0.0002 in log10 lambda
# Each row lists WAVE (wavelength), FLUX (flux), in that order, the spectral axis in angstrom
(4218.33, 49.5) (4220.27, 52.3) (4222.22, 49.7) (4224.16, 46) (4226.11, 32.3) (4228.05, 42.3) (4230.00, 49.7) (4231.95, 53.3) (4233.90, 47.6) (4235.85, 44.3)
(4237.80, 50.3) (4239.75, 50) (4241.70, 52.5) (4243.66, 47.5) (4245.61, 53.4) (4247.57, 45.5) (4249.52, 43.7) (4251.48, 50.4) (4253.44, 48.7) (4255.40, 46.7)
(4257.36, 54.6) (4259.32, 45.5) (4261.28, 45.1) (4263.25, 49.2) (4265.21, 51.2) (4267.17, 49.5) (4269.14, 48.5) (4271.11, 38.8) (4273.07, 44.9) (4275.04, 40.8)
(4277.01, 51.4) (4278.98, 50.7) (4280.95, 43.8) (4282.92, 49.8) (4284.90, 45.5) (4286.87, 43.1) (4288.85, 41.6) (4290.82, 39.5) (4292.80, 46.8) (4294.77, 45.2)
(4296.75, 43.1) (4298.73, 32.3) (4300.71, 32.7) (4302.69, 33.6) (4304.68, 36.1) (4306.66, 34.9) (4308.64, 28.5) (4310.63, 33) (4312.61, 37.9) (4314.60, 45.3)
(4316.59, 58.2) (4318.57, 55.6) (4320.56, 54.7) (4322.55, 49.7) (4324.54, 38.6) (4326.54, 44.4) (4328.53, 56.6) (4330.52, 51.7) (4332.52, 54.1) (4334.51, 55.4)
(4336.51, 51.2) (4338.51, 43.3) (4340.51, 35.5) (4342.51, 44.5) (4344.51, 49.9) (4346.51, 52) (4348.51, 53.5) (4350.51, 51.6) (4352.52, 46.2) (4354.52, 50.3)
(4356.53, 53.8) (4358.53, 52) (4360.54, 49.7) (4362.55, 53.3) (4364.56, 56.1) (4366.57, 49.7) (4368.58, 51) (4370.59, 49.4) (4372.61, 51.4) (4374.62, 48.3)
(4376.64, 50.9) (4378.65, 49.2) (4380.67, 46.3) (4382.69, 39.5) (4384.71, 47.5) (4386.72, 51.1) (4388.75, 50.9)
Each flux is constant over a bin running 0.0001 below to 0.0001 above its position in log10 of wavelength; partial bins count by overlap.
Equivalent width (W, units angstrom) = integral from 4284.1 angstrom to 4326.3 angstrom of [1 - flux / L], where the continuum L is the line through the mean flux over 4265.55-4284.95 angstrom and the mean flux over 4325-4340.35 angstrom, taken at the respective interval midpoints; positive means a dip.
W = 5.65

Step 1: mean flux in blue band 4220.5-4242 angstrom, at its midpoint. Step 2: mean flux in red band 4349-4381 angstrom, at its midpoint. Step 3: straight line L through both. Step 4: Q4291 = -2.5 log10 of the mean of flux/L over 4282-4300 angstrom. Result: 0.14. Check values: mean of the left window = 47.1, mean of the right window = 50.7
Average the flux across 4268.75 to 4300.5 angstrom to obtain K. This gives 43.7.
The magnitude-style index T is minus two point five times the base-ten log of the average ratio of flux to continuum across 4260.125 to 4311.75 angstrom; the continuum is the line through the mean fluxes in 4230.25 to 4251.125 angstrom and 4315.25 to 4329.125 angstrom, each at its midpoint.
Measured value 0.180 mag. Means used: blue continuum 48.9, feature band 42.3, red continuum 50.8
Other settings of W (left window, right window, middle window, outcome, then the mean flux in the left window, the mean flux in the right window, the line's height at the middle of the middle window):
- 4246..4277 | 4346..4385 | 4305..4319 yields 2.2 angstrom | 47.1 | 50.1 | 48.6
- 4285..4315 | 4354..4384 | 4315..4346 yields -4.4 angstrom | 38.3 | 50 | 43.5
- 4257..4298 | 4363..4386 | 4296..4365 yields 2.2 angstrom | 45.9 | 49.2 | 47.7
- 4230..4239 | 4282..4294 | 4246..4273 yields -0.4 angstrom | 49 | 44.4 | 46.8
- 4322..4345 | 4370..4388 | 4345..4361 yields -1.1 angstrom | 47.8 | 48.2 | 48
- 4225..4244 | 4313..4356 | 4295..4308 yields 3.4 angstrom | 47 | 49.5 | 48.7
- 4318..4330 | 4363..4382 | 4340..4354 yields 0.5 angstrom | 49.8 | 50.2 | 50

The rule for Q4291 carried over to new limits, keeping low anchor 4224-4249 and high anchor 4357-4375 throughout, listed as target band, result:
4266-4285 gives 0.05 mag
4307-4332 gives 0.09 mag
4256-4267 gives -0.02 mag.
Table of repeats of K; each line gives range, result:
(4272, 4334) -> 44.1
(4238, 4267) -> 48.9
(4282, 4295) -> 44.4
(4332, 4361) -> 49.5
